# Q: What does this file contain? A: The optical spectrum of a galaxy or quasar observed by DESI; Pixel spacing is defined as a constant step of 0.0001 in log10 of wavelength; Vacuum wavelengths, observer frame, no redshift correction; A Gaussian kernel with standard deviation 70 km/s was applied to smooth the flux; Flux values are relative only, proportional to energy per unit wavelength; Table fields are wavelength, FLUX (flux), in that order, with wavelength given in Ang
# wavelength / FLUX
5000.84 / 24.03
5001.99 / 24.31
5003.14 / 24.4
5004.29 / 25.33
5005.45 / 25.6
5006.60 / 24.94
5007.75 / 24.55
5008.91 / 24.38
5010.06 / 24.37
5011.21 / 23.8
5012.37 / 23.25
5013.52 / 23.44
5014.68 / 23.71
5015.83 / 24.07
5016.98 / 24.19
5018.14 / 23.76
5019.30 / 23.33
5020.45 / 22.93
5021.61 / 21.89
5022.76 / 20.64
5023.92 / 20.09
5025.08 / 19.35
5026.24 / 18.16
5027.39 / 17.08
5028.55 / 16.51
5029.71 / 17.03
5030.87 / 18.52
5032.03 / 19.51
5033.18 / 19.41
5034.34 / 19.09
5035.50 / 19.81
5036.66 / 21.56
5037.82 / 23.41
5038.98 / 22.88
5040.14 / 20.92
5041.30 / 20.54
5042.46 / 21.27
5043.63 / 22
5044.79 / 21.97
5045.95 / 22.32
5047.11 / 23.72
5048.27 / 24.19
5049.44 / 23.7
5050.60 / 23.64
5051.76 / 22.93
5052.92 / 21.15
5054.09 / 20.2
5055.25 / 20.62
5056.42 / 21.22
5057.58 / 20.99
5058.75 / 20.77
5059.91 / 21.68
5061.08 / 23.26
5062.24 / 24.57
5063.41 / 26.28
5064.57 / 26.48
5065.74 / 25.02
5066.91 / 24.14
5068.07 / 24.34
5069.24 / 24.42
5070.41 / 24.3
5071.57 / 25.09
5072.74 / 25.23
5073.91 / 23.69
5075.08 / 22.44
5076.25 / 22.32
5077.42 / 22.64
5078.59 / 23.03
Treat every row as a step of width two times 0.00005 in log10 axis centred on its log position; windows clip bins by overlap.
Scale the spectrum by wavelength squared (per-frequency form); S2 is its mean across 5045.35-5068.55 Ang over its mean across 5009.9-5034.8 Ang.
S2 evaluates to 1.11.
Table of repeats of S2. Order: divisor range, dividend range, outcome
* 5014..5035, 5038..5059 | 1.08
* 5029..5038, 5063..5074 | 1.29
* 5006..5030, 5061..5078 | 1.13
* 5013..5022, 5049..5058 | 0.94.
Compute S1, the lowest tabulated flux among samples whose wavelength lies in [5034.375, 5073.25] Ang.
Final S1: 19.81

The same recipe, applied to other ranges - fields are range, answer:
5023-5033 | 16.51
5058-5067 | 20.77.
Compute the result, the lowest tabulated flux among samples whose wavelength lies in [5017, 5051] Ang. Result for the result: 16.51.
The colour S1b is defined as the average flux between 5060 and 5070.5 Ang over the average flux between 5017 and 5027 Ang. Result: 1.2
